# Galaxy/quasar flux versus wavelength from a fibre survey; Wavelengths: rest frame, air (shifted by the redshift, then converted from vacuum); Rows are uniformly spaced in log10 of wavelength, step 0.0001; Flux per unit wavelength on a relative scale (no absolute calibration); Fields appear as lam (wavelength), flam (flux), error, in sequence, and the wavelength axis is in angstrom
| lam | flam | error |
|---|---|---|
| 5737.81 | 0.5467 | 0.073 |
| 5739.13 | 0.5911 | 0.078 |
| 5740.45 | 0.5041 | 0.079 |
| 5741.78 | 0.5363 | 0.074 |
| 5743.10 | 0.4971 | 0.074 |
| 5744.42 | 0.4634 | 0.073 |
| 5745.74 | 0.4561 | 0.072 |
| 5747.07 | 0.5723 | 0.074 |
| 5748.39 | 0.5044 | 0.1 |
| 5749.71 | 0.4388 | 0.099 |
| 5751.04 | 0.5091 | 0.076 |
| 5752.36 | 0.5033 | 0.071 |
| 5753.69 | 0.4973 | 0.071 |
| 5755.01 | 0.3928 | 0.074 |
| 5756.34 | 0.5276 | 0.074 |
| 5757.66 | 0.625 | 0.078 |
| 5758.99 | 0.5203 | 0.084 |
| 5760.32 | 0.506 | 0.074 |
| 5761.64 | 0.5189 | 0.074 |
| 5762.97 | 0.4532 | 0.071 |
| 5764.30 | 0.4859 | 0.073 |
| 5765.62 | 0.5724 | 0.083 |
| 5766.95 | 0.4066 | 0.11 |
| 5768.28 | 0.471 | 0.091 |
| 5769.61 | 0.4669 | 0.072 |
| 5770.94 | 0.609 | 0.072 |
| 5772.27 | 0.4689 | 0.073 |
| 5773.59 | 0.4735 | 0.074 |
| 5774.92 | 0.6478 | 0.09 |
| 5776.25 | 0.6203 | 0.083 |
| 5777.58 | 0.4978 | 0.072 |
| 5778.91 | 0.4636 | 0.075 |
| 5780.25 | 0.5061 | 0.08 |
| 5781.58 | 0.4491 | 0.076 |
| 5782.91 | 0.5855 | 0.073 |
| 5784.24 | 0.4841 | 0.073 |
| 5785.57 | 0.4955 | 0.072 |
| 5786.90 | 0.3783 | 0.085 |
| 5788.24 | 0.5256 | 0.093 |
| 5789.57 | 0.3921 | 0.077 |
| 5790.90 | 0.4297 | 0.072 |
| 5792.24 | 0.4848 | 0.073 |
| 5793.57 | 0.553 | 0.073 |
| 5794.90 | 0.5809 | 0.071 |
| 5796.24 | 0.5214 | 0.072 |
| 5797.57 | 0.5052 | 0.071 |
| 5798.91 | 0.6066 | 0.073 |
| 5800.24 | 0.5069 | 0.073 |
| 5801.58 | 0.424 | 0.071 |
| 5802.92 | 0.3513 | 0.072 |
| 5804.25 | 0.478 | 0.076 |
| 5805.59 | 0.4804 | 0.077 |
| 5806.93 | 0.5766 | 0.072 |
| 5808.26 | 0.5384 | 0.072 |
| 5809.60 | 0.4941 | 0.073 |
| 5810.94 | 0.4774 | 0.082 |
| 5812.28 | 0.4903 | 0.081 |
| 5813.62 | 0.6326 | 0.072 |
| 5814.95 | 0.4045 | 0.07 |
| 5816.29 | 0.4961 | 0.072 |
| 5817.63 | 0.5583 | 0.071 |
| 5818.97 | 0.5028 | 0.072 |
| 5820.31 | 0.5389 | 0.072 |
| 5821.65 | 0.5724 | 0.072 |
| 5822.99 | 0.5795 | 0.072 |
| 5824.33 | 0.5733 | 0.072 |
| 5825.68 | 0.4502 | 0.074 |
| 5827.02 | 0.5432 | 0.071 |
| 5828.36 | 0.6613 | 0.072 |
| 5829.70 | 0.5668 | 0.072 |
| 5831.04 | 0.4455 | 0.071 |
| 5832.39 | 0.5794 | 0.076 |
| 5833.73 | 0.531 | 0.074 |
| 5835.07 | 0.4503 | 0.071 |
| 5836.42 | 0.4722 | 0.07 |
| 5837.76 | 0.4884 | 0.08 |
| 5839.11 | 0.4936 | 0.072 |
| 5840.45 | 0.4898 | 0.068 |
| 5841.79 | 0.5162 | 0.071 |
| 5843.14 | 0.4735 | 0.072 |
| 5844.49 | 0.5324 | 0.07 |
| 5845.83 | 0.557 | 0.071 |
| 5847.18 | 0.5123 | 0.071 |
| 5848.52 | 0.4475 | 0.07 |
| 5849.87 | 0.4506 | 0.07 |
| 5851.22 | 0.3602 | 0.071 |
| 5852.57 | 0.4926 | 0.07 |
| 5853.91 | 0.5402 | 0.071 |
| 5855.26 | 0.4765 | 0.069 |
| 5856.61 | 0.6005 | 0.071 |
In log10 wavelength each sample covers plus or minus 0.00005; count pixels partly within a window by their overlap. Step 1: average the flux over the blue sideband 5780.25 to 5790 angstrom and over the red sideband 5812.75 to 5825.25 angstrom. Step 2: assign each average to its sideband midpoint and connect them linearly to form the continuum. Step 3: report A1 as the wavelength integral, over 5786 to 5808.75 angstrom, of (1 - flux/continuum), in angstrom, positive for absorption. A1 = 0.4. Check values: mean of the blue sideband 0.477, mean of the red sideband 0.537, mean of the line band 0.49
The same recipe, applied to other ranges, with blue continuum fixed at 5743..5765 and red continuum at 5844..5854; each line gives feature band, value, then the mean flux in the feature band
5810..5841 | -2.2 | 0.522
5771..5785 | -0.8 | 0.524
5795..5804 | 0.0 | 0.491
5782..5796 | 0.0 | 0.491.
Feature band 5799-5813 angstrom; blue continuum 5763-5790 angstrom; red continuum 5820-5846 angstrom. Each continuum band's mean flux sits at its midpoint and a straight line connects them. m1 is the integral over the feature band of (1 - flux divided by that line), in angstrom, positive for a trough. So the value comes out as 0.7 angstrom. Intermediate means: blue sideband 0.5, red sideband 0.525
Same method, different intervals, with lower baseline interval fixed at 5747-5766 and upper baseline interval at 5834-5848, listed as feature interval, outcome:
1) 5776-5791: 0.6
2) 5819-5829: -1.1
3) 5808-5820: -0.2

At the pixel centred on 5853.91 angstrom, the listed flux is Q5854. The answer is 0.5402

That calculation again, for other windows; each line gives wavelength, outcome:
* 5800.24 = 0.5069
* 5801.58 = 0.424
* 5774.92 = 0.6478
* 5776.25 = 0.6203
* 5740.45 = 0.5041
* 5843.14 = 0.4735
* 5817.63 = 0.5583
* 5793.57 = 0.553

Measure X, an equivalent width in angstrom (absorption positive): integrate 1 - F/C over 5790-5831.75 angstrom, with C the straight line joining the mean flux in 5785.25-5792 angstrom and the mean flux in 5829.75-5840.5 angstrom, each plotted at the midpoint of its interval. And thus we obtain -4.1 angstrom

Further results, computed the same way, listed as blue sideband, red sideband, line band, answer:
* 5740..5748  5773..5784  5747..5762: 0.1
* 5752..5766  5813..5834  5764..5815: 2.0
